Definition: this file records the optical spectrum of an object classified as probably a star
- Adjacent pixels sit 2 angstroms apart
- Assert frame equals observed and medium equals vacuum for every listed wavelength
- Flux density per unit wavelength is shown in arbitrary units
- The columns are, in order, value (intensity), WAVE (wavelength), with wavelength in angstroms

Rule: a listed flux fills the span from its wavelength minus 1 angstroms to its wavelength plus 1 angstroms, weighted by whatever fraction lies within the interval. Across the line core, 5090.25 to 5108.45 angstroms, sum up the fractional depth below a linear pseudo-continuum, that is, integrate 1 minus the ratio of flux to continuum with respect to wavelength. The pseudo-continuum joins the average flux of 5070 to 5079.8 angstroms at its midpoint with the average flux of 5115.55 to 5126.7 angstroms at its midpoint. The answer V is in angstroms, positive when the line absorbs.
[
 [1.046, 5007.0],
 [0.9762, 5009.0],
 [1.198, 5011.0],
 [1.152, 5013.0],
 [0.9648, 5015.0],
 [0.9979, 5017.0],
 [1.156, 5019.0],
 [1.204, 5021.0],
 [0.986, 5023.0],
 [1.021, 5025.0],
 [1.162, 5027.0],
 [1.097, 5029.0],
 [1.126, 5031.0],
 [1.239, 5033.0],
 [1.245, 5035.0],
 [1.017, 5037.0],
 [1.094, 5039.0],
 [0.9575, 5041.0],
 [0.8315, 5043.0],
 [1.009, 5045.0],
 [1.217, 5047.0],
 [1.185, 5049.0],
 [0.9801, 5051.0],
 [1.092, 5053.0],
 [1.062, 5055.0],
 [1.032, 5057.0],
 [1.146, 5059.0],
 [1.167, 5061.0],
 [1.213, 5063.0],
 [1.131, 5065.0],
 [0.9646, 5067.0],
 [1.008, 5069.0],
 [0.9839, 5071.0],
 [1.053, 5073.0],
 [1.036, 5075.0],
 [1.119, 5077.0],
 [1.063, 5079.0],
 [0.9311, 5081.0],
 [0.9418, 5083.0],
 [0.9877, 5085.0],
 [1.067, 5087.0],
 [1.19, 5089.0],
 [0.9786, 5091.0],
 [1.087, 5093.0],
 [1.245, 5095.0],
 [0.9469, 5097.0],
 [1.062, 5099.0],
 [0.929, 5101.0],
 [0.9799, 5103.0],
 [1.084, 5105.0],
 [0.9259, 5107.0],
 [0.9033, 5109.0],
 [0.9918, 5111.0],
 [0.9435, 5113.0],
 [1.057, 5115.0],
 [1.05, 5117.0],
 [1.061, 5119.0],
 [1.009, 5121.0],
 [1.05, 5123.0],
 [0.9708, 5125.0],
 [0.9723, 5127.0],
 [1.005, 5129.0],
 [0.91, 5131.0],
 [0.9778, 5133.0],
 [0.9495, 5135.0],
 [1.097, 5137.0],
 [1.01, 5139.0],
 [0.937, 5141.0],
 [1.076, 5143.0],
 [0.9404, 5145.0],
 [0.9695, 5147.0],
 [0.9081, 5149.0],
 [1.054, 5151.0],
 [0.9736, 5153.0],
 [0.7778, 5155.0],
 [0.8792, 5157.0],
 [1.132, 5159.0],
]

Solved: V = 0.2 angstroms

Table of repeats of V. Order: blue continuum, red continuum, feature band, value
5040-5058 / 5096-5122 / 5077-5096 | -0.86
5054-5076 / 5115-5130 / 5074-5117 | 0.88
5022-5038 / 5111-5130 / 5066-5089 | 0.81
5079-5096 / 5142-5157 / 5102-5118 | 0.39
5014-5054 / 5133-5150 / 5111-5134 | 0.04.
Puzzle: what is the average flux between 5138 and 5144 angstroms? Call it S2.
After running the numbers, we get 1.01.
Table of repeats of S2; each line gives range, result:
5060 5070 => 1.1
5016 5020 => 1.08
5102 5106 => 1.03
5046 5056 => 1.11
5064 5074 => 1.03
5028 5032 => 1.11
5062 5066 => 1.17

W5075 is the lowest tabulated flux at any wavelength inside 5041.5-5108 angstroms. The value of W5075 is 0.8315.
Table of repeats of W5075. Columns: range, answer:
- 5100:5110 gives 0.9033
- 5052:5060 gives 1.032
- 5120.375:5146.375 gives 0.91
